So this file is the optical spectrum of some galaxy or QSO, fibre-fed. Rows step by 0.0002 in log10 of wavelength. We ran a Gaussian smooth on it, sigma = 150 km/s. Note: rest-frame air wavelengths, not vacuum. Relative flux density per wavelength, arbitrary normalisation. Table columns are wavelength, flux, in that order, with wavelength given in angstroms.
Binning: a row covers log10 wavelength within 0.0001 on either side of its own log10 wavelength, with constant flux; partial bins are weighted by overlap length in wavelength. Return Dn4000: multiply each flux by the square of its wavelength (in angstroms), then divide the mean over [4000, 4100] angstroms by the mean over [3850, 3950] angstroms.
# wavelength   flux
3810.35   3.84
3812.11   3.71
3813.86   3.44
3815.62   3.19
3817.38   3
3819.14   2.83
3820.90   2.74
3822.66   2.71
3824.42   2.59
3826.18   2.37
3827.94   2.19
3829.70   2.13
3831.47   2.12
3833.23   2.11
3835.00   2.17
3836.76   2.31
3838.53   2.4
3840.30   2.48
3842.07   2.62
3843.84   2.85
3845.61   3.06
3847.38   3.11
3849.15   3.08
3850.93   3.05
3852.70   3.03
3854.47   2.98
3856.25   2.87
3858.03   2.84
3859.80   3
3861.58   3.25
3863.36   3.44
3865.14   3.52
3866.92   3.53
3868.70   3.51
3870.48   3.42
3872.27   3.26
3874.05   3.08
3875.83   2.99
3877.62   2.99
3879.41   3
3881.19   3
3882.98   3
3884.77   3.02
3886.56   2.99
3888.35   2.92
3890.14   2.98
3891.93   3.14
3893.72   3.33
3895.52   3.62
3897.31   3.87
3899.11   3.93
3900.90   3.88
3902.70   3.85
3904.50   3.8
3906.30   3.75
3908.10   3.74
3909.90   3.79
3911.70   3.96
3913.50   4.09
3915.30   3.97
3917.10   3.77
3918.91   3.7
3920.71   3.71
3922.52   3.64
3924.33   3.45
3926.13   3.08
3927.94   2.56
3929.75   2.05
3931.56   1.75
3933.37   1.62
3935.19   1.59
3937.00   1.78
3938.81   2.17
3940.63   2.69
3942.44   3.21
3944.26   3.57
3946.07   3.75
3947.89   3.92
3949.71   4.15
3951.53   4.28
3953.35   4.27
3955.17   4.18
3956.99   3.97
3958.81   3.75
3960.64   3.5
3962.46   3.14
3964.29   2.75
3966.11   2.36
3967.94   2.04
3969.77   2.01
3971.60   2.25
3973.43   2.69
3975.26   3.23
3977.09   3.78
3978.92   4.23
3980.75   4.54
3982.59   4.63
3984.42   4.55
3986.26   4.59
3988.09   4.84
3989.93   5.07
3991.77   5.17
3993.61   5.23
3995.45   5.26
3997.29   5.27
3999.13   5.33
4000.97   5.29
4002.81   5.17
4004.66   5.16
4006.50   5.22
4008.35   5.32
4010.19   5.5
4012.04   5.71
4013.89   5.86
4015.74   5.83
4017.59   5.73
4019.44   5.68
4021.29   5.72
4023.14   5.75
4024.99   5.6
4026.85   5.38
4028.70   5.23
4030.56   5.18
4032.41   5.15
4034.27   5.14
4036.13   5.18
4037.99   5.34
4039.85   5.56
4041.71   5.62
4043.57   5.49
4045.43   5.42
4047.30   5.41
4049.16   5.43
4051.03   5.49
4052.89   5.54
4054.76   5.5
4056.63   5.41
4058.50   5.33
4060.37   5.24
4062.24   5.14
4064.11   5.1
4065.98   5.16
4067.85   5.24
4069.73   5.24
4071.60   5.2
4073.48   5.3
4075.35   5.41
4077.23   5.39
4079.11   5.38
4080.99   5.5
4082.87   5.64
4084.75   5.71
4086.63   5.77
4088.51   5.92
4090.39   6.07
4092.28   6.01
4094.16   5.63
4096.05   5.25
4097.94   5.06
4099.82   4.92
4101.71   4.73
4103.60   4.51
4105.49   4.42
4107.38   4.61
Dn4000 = 1.8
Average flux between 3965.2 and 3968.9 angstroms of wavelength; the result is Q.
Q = 2.2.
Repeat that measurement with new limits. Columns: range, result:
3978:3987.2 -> 4.51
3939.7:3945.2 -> 3.16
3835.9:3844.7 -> 2.53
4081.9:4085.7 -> 5.68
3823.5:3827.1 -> 2.48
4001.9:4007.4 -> 5.18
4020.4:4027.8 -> 5.61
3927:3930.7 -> 2.3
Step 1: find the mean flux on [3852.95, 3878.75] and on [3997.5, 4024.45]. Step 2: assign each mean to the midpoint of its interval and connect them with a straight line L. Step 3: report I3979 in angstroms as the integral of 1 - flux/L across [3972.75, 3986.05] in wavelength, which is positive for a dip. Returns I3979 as 2.7 angstroms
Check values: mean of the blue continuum 3.19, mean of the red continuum 5.52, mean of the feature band 4.01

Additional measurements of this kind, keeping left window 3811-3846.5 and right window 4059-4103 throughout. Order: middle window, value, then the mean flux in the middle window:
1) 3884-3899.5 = 0.23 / 3.29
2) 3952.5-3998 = 3.99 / 3.89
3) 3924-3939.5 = 6.50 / 2.18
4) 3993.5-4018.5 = -4.65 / 5.43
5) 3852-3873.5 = -1.37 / 3.22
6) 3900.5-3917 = -1.60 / 3.87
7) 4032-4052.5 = -1.77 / 5.39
